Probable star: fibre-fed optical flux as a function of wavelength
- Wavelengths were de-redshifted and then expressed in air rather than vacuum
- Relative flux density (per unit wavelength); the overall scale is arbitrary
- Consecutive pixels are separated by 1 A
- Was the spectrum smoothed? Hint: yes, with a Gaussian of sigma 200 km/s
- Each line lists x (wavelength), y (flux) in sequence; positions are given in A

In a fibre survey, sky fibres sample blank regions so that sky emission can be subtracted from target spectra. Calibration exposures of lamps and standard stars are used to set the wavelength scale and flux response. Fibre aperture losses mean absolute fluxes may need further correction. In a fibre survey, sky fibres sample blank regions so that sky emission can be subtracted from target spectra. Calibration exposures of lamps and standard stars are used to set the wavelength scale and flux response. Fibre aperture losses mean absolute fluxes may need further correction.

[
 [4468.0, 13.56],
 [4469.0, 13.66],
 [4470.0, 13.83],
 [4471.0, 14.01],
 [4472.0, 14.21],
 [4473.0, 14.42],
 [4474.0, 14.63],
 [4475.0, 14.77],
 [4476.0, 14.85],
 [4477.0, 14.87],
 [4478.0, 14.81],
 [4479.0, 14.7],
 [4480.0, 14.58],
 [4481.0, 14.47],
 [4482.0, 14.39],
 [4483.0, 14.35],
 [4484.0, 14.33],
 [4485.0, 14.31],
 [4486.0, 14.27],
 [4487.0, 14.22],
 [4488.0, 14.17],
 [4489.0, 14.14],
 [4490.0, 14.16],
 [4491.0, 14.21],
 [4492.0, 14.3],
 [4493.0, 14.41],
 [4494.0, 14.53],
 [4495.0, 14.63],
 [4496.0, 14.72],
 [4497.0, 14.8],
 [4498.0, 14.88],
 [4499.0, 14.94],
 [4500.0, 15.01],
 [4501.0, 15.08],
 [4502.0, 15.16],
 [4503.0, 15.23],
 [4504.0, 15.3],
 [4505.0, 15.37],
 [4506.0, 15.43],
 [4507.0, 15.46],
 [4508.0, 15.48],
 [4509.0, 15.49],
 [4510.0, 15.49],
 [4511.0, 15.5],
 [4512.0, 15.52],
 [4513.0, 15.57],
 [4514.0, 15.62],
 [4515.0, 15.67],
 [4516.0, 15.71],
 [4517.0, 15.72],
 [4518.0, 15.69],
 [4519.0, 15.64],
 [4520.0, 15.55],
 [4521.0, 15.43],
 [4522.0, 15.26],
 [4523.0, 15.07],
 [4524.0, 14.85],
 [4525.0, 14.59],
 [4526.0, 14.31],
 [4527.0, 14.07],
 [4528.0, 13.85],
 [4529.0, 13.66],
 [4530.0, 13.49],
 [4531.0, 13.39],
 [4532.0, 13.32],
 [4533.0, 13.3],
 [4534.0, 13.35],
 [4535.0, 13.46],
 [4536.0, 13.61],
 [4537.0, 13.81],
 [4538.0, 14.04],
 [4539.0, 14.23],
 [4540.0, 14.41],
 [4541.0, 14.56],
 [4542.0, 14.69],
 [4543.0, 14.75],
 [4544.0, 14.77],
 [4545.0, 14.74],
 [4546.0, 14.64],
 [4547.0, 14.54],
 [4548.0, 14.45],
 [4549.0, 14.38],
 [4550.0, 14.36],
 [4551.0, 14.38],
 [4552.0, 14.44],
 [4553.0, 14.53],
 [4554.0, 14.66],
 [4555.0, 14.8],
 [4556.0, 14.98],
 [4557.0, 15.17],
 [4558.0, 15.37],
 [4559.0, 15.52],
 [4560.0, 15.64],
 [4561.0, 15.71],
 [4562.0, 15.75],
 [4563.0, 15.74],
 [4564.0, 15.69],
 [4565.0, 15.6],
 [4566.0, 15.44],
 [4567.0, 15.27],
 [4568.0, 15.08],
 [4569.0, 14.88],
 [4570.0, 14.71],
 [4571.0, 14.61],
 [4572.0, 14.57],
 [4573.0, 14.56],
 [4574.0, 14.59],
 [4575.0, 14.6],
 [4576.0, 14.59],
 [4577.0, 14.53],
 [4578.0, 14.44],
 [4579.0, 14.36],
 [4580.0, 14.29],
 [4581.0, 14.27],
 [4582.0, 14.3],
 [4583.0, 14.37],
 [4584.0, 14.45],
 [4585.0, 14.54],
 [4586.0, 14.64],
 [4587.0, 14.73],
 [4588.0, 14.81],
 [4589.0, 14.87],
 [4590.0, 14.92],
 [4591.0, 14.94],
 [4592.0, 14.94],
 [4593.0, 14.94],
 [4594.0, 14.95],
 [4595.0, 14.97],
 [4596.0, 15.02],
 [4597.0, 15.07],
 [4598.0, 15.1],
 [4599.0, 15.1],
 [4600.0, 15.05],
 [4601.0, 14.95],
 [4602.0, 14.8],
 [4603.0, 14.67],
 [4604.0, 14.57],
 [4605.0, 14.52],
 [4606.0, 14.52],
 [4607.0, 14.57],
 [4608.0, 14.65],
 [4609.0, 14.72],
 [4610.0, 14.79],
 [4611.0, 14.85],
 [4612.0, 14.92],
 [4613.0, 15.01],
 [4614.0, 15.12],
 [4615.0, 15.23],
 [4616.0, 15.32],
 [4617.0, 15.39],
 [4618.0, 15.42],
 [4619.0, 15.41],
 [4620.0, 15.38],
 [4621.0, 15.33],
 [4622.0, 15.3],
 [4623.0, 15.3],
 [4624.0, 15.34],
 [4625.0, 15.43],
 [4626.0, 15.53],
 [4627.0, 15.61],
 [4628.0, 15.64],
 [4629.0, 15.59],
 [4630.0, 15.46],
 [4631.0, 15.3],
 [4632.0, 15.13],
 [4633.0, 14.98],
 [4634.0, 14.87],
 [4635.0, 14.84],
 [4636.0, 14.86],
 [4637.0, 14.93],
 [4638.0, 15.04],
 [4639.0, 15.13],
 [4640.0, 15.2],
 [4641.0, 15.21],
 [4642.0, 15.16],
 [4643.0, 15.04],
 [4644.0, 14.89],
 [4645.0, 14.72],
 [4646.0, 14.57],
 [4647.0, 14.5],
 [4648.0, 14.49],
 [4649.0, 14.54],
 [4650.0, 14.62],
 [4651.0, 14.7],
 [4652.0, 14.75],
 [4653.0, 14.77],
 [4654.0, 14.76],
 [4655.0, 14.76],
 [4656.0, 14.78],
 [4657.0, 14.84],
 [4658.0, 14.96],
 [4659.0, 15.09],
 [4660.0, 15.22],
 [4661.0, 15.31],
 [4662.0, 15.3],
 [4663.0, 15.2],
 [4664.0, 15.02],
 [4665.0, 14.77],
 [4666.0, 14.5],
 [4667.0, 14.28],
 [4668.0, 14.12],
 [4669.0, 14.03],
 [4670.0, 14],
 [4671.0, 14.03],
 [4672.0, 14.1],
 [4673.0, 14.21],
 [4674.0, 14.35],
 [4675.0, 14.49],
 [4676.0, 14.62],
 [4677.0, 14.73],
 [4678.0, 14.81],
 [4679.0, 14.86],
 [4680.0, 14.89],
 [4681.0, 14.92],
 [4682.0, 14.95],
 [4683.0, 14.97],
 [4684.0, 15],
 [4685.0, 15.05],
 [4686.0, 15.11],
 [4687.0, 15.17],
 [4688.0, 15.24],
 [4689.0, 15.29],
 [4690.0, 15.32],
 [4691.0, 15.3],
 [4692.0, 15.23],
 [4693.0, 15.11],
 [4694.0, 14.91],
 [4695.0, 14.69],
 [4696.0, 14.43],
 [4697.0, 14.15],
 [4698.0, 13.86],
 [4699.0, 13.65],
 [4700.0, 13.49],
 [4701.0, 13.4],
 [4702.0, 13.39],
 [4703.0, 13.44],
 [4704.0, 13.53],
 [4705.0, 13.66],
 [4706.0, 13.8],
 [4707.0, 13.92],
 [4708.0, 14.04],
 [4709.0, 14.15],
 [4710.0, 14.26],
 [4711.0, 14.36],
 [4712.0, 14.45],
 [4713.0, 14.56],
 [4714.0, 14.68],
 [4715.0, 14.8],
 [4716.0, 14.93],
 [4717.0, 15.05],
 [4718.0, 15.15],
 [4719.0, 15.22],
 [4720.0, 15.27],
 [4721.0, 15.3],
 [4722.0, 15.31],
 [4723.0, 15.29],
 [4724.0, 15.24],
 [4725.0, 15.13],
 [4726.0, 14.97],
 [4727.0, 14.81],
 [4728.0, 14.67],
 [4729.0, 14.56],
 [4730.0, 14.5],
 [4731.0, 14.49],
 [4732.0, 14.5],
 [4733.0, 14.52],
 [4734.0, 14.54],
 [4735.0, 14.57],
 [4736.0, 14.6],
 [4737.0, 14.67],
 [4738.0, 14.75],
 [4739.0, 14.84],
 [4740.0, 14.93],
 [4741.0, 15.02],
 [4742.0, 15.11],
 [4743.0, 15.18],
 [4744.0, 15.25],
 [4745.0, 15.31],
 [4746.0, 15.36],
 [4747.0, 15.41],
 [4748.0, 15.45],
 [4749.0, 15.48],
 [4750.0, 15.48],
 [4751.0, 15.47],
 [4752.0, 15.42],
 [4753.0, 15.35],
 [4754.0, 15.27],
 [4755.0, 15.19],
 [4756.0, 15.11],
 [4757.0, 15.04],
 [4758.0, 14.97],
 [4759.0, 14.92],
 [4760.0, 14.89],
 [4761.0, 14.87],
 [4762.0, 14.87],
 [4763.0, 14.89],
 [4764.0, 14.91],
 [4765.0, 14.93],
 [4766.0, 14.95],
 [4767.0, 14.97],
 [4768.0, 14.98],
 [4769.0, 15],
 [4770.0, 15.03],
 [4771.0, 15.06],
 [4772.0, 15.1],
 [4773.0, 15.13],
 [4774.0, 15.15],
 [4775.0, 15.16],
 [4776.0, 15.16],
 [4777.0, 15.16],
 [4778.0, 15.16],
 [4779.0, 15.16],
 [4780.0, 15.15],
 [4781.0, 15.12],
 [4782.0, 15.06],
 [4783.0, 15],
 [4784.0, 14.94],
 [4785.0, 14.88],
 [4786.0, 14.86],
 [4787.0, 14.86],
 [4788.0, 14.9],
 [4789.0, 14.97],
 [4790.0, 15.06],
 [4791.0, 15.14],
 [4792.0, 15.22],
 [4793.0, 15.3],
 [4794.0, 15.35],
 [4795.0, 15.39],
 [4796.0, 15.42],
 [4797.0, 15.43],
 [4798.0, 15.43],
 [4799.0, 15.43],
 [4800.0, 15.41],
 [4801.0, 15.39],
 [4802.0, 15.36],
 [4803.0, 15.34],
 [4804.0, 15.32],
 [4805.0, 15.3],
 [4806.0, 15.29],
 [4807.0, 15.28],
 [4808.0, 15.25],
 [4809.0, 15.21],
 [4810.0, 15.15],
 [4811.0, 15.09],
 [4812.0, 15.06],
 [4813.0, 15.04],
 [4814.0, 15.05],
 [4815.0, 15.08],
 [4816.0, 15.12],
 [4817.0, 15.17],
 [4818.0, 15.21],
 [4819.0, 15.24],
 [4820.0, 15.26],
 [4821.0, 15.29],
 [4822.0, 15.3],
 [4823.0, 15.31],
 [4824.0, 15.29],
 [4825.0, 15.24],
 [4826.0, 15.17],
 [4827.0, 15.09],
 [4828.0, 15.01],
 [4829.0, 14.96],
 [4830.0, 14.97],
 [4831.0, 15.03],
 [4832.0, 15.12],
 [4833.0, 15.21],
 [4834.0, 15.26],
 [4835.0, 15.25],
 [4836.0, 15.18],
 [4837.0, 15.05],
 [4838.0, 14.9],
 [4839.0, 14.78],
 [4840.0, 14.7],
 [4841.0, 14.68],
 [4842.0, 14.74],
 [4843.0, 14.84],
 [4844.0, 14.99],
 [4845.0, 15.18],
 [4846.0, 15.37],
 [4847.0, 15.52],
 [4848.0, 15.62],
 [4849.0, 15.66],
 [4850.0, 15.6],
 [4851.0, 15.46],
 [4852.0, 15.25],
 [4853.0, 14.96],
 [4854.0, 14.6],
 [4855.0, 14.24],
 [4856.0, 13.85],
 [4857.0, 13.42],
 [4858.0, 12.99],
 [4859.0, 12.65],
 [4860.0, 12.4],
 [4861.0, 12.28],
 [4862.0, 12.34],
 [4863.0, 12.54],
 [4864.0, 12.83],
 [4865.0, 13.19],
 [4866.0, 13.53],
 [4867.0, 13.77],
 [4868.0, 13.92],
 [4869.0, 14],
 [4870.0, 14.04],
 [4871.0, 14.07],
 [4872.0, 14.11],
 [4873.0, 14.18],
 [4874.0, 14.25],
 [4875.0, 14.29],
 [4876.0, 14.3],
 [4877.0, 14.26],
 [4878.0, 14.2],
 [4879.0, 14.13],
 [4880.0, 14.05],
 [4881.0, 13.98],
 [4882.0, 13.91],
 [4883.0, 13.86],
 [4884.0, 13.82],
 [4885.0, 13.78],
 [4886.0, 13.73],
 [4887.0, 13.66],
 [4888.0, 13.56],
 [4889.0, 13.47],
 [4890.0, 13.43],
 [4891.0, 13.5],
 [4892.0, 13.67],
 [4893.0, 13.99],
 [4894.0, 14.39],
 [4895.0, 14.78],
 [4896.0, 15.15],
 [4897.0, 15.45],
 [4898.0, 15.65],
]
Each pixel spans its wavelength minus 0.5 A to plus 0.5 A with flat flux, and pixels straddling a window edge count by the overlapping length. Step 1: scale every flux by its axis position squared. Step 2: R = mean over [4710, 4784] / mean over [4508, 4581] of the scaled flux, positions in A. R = 1.1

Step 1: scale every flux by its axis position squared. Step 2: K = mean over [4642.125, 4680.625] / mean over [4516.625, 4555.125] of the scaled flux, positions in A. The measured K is 1.1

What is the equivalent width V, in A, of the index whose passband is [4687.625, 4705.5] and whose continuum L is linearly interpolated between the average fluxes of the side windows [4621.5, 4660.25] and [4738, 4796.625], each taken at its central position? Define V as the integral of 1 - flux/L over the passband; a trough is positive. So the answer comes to 0.9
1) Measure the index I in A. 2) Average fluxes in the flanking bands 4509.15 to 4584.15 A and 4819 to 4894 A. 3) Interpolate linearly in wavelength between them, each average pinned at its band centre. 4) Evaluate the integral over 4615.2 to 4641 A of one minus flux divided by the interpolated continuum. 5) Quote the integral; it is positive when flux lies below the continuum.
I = -1.1 A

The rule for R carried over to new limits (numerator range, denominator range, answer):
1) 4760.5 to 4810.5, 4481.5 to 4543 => 1.16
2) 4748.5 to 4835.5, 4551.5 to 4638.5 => 1.10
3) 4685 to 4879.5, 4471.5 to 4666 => 1.09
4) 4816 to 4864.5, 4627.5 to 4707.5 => 1.07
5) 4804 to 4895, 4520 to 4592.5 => 1.12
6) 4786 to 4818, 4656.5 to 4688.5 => 1.09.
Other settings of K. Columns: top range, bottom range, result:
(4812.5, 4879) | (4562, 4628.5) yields 1.08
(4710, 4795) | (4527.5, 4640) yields 1.09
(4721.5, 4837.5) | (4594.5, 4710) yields 1.08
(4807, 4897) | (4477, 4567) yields 1.13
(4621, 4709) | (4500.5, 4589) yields 1.05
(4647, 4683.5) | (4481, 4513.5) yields 1.07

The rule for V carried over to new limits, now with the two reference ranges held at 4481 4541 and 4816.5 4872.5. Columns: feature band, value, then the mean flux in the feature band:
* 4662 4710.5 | 0.5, 14.5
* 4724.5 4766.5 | -1.1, 15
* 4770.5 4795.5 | -0.9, 15.1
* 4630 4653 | -0.4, 14.9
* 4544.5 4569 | -0.6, 15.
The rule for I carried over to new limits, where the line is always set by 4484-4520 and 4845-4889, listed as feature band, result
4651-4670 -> -0.26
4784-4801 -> -1.16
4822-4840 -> -1.26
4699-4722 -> 0.20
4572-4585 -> 0.31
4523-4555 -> 1.53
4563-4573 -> -0.18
